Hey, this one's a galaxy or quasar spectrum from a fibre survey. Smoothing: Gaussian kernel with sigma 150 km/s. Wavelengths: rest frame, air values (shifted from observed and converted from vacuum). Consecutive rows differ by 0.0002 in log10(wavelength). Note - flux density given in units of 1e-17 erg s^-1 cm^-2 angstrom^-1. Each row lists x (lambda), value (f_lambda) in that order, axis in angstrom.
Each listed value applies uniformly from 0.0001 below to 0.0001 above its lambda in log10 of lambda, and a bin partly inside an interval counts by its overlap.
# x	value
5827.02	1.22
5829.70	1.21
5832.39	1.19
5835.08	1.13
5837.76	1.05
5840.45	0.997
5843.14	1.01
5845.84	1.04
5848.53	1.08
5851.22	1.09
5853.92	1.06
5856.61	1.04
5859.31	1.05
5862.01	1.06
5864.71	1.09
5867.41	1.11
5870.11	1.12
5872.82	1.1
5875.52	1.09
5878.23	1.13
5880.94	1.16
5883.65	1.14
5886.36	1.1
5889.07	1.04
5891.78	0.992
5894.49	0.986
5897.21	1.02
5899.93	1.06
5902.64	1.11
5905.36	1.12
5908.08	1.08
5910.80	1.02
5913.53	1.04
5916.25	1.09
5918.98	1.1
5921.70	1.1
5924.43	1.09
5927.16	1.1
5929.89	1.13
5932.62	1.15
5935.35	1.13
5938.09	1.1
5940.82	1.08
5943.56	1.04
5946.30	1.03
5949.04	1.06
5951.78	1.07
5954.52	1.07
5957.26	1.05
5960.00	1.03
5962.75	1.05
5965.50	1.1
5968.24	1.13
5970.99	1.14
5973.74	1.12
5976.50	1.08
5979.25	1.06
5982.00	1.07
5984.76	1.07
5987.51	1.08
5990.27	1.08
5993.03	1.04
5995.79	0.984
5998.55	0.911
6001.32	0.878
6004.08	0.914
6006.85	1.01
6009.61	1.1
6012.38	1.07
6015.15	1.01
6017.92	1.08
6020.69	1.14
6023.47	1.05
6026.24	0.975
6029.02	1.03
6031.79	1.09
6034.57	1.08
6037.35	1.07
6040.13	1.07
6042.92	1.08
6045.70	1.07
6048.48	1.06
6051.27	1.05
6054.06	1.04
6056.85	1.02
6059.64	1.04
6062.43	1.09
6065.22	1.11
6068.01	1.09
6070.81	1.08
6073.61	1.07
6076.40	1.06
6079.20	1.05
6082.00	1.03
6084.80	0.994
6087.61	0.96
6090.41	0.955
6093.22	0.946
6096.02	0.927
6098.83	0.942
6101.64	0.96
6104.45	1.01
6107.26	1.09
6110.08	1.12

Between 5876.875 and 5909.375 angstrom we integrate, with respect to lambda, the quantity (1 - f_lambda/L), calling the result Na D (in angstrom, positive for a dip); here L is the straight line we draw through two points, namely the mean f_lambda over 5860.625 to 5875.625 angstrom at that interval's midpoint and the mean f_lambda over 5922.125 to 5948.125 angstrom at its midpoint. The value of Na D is 0.50 angstrom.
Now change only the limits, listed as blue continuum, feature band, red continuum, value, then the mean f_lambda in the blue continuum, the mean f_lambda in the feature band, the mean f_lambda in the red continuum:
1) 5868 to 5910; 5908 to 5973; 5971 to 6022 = -1.23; 1.08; 1.08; 1.04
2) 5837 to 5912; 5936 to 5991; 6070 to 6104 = -1.96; 1.07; 1.08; 0.997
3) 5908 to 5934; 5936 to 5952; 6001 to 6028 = 0.14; 1.09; 1.07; 1.03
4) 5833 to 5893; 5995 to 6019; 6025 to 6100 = 1.23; 1.08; 0.994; 1.04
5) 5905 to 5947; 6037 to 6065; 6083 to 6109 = -1.49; 1.09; 1.06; 0.978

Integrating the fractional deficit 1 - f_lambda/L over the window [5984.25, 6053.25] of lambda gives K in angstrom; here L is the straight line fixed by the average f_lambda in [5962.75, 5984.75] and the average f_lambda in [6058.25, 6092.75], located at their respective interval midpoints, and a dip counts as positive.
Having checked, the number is 2.0 angstrom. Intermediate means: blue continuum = 1.09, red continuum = 1.04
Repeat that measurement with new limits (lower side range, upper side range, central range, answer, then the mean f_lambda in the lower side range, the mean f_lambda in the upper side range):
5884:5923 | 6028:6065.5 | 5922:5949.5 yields -0.7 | 1.06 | 1.06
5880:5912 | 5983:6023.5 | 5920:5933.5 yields -0.7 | 1.07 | 1.03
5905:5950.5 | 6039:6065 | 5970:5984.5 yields -0.2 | 1.08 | 1.06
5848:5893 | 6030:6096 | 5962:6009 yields 0.8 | 1.09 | 1.05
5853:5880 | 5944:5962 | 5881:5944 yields -0.8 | 1.09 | 1.05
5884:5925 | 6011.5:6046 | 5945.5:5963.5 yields 0.2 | 1.06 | 1.06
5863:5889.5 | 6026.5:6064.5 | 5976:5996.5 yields 0.3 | 1.11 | 1.06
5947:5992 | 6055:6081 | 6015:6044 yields 0.2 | 1.08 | 1.07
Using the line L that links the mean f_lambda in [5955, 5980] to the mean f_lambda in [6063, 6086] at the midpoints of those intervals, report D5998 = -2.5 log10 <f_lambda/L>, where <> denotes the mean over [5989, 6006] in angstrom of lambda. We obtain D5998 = 0.12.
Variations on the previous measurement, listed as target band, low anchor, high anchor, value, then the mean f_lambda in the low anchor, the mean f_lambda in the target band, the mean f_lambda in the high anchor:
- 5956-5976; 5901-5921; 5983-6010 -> -0.06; 1.08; 1.09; 1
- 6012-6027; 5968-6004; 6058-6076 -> 0.00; 1.04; 1.06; 1.08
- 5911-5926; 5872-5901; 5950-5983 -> 0.00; 1.07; 1.08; 1.08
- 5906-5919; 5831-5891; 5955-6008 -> 0.00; 1.08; 1.06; 1.04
